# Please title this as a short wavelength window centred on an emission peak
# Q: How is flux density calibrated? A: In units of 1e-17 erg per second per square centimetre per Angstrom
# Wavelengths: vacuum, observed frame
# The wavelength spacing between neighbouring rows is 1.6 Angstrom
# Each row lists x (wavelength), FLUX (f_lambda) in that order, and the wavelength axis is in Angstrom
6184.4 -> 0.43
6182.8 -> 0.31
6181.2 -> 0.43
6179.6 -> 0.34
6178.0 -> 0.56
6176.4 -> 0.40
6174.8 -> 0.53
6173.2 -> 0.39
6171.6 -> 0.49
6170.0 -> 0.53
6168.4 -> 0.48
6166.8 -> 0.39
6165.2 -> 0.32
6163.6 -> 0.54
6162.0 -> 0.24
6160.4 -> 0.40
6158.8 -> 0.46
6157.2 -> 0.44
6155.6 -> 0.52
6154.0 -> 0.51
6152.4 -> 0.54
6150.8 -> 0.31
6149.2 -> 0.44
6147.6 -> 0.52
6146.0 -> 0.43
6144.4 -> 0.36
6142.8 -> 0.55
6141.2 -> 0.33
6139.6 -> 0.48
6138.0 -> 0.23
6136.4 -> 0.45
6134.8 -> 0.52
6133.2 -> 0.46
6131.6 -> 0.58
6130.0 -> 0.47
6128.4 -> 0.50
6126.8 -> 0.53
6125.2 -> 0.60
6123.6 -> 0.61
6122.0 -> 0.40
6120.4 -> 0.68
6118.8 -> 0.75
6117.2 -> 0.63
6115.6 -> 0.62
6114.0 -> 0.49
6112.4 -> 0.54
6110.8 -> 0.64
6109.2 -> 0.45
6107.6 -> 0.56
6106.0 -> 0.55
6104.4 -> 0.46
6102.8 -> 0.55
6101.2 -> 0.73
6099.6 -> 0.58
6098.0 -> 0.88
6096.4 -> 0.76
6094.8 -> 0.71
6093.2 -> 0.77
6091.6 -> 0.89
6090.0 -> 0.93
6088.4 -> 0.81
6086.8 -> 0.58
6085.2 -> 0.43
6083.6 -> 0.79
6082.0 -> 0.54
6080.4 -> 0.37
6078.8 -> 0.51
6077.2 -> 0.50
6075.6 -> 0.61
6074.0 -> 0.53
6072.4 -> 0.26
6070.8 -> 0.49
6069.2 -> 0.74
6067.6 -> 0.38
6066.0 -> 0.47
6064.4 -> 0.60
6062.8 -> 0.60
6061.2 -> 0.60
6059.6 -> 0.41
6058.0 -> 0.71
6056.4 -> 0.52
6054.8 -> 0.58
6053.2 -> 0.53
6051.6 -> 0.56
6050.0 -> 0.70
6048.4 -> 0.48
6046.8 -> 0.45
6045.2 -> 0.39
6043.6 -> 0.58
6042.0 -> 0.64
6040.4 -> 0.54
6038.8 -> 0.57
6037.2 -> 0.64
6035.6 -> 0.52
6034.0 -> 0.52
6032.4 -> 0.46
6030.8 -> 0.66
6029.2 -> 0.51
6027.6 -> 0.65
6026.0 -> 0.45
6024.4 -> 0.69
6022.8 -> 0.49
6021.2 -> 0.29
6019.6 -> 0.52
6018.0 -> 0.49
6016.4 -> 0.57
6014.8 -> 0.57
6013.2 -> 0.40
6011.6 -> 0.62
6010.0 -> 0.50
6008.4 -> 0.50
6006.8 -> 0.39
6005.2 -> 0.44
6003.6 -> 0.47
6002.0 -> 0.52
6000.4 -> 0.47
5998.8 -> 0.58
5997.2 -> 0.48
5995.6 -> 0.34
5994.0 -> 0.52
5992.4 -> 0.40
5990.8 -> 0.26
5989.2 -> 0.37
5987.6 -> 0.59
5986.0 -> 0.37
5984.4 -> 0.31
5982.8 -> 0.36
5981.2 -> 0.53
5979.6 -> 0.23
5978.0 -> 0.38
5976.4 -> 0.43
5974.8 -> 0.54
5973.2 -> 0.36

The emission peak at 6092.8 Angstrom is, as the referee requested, C III]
